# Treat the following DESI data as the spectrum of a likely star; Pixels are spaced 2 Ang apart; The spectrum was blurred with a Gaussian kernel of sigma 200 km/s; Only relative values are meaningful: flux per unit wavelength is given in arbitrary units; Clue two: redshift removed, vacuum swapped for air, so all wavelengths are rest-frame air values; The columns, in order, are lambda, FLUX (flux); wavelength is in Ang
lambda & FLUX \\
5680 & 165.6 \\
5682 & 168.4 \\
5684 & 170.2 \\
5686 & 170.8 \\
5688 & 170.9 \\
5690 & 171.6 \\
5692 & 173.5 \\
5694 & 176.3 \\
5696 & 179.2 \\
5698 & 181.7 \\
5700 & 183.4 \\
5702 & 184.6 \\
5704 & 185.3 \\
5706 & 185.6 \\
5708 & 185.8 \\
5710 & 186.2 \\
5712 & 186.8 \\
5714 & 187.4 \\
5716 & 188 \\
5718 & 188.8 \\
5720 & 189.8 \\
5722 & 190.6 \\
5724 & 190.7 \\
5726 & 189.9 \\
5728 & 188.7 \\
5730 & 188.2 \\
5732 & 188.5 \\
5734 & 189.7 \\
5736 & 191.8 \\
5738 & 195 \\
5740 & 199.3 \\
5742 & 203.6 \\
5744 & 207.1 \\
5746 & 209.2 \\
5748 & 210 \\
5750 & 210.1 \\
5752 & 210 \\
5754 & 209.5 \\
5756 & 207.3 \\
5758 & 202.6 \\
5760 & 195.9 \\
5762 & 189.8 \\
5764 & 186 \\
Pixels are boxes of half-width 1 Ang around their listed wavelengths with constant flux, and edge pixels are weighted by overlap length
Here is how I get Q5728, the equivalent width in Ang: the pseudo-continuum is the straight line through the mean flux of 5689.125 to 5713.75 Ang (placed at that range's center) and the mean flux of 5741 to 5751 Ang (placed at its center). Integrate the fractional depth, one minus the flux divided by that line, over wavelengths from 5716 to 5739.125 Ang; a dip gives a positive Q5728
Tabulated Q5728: 0.8 Ang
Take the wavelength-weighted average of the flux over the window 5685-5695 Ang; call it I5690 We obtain 173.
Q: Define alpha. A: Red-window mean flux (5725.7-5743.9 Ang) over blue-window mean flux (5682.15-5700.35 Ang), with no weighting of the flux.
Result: 1.11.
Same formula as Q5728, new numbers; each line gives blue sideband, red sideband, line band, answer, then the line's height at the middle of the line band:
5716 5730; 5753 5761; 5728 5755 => -0.42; 197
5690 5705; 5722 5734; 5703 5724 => -0.30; 185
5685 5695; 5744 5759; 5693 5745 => 0.11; 189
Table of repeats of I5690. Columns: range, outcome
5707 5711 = 186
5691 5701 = 179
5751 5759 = 207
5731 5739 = 191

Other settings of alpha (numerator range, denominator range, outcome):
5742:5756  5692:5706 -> 1.15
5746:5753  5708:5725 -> 1.11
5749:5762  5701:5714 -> 1.10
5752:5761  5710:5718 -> 1.09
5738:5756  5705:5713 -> 1.11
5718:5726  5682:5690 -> 1.12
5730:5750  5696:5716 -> 1.08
